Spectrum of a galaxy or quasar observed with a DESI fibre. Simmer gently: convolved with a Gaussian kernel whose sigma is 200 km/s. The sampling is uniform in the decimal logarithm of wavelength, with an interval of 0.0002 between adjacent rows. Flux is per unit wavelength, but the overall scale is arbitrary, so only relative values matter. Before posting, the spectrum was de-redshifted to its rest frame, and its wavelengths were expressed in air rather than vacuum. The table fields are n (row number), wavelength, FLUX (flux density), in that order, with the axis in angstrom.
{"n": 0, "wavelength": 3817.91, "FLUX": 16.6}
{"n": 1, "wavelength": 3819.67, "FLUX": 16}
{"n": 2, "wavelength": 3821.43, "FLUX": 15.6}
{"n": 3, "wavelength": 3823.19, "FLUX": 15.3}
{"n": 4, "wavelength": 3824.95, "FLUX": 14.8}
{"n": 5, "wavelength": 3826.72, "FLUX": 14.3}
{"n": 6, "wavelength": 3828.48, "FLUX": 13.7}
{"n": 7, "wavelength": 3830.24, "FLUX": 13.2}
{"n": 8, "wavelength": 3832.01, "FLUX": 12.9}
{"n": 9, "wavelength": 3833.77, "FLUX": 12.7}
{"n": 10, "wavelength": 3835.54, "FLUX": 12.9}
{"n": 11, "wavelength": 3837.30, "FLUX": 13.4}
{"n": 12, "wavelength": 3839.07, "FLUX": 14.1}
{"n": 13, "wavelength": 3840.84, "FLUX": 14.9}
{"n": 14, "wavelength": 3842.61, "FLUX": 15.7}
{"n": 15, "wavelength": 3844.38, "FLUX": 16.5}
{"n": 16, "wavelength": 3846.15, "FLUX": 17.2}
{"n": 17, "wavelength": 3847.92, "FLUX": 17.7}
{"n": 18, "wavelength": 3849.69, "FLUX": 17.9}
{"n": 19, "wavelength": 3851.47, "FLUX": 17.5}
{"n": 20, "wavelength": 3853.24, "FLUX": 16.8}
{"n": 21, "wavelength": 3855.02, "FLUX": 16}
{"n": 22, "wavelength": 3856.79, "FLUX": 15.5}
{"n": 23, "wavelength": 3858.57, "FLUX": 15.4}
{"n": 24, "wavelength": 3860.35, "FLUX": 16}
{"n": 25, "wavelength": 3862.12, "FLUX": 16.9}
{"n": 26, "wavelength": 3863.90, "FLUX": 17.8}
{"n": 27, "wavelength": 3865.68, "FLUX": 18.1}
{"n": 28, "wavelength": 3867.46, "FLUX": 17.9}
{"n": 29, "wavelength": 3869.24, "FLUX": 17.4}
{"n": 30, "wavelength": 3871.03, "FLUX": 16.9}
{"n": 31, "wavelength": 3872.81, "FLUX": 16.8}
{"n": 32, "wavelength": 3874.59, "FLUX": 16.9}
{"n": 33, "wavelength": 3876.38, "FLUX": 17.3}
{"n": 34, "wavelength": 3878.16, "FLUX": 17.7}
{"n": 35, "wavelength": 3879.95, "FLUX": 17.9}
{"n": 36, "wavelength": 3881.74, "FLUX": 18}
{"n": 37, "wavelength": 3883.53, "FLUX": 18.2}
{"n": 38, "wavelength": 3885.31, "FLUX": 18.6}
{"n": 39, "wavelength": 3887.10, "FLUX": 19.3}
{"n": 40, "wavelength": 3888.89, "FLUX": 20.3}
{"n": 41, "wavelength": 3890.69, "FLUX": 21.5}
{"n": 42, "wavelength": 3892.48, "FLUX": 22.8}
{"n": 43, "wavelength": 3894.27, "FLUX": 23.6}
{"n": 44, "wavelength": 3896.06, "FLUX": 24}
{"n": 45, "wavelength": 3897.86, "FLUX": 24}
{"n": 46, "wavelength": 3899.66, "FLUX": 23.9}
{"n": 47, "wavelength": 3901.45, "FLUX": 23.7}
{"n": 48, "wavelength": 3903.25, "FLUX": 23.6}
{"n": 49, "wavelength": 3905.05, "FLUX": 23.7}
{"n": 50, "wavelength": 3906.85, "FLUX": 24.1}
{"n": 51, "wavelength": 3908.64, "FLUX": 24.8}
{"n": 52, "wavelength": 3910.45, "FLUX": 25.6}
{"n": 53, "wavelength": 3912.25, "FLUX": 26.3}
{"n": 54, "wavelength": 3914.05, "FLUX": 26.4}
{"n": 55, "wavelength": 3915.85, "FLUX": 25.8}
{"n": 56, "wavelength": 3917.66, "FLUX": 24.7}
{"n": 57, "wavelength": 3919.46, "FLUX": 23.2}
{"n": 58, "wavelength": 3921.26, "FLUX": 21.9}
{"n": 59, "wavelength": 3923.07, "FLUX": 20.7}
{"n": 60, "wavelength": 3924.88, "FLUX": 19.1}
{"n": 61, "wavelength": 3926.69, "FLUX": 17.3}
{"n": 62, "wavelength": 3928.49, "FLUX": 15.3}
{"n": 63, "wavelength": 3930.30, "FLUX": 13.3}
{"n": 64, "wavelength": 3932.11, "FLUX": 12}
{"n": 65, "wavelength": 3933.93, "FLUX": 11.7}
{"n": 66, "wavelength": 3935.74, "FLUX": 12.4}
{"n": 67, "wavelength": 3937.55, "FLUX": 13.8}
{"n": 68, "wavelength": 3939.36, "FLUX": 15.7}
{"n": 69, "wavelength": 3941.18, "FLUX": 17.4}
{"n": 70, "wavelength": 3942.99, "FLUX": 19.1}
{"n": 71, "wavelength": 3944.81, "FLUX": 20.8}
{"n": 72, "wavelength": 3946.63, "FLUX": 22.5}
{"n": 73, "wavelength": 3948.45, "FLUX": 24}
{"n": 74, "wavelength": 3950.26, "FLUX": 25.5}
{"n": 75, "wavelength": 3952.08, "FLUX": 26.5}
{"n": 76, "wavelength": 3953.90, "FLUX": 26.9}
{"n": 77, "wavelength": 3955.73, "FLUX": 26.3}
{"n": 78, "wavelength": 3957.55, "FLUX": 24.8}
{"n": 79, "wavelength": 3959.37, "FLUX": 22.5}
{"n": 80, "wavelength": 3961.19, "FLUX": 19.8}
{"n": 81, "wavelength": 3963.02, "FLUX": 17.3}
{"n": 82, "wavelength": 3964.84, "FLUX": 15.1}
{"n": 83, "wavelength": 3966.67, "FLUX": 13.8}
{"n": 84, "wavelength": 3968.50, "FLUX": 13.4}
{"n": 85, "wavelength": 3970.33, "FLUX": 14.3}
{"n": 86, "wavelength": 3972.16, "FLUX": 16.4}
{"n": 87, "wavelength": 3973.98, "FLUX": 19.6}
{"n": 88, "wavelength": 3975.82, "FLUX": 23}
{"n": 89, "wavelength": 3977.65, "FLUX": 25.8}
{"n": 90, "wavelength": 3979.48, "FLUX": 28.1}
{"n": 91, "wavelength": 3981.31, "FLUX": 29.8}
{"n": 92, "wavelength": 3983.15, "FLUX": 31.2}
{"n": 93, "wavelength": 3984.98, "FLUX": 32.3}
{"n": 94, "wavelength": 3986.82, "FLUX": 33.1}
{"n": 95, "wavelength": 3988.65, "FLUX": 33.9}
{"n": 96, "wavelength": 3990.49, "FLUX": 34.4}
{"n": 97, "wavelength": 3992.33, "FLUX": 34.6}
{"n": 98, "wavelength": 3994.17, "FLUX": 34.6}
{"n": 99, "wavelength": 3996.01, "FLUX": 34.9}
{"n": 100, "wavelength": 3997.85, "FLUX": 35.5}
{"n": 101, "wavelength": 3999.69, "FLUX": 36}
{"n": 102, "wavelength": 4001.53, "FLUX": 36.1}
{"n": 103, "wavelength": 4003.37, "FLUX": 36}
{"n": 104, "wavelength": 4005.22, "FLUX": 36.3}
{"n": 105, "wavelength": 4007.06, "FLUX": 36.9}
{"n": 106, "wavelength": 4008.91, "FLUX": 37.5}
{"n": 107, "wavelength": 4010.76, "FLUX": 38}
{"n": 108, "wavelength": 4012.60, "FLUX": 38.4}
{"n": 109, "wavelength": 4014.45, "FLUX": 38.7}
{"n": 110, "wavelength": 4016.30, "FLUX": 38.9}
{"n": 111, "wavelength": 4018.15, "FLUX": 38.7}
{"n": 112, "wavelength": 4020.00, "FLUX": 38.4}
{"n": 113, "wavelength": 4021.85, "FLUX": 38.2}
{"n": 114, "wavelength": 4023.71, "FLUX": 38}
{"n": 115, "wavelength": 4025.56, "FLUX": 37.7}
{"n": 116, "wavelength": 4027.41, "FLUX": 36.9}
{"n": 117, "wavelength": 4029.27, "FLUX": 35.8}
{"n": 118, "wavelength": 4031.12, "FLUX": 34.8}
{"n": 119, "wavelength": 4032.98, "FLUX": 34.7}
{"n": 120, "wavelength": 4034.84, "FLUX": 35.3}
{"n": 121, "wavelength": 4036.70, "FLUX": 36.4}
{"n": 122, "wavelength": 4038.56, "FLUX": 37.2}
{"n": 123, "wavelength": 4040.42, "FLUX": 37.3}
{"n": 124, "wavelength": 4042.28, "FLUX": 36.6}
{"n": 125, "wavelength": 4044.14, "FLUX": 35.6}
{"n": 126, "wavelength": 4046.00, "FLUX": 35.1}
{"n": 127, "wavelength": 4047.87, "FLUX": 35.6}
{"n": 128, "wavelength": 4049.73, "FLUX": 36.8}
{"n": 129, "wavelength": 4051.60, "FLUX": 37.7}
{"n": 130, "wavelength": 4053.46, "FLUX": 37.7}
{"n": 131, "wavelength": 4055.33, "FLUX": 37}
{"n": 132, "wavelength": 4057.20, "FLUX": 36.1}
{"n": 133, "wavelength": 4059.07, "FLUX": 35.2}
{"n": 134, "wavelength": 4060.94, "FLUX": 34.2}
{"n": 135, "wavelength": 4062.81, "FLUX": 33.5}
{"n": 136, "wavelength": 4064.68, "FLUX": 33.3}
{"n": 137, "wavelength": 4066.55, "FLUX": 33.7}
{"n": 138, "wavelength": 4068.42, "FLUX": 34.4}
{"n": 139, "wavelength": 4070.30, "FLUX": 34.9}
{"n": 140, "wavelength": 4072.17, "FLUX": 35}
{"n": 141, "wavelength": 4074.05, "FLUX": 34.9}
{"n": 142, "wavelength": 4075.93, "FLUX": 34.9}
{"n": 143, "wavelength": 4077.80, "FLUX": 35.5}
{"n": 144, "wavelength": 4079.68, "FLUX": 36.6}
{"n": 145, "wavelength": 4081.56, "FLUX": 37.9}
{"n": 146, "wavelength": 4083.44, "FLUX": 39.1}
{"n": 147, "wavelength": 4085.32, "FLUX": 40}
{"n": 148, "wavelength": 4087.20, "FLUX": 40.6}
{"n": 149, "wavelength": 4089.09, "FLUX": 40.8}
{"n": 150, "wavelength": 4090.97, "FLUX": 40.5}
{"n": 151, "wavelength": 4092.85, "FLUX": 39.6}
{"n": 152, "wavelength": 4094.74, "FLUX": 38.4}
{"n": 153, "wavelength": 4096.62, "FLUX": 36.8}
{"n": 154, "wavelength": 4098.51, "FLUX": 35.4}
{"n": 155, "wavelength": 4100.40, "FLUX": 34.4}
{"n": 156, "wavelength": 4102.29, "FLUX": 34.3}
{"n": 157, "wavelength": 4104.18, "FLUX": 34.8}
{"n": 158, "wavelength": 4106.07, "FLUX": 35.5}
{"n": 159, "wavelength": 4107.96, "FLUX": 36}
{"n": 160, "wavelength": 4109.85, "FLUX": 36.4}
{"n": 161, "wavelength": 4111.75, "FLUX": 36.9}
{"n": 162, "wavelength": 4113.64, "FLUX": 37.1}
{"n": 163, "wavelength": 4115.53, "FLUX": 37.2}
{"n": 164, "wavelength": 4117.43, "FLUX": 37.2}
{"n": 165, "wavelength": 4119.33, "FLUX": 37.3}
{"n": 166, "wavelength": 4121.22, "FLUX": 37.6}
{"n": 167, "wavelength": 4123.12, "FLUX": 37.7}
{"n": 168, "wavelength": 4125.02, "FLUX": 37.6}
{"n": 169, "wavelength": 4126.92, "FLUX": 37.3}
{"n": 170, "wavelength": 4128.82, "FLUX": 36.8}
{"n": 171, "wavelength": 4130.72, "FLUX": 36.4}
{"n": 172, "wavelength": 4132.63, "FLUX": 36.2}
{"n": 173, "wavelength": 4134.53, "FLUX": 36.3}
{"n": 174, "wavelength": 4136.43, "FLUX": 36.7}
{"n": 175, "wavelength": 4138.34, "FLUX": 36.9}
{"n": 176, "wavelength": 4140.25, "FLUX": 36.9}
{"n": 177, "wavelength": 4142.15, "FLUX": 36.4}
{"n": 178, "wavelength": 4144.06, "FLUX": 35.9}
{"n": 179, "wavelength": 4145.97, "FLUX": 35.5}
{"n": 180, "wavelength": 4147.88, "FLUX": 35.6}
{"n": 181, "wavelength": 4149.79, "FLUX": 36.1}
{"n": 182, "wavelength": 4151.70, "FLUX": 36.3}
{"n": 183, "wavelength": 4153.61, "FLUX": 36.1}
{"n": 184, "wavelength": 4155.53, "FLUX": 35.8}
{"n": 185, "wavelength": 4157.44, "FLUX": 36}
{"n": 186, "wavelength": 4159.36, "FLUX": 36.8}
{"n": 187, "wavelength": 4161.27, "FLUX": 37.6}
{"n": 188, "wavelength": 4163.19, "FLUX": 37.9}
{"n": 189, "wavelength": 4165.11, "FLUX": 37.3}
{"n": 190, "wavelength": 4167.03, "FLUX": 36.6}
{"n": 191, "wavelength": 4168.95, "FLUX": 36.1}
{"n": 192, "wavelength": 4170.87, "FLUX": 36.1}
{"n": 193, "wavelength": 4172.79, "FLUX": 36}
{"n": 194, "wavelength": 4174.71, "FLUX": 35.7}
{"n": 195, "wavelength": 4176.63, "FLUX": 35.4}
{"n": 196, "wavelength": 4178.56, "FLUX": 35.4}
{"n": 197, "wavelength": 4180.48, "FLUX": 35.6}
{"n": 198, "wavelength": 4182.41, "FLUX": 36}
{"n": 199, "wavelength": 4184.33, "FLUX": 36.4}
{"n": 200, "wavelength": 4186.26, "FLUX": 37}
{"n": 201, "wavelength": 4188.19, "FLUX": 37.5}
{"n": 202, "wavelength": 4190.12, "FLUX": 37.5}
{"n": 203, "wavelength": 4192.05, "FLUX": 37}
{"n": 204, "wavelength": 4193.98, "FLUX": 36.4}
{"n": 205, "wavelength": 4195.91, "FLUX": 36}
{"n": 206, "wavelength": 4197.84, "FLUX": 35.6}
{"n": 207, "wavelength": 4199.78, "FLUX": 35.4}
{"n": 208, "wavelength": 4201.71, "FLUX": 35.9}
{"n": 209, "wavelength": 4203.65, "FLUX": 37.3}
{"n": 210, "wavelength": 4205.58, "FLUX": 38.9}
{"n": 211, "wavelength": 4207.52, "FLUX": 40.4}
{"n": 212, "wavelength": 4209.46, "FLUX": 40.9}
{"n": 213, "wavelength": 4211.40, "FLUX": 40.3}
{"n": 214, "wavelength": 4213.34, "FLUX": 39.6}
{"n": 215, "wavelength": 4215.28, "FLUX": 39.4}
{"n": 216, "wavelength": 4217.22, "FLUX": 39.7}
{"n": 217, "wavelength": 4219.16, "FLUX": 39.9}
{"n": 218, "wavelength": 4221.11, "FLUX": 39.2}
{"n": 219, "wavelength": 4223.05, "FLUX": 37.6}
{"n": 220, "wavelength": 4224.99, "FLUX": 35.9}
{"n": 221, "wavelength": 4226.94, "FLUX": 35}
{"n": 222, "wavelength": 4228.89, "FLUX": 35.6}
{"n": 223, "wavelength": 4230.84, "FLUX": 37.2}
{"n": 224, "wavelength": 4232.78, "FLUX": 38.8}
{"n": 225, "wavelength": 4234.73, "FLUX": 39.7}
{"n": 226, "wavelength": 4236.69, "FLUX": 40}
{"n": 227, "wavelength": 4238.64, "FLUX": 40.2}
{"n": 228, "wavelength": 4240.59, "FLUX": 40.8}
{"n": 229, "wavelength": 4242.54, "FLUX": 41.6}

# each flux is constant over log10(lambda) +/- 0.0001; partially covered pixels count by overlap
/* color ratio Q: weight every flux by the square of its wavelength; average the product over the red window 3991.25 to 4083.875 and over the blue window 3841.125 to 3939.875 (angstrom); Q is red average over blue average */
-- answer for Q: 2.04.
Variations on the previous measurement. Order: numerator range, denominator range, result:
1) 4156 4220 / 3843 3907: 2.29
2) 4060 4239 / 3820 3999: 2.02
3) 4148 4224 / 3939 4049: 1.35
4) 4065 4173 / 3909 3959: 1.94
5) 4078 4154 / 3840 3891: 2.42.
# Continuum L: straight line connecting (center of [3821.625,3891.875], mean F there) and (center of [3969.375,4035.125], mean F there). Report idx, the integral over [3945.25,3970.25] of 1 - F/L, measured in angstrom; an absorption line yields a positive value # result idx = 6.14 angstrom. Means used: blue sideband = 16.5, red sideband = 33.4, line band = 21.2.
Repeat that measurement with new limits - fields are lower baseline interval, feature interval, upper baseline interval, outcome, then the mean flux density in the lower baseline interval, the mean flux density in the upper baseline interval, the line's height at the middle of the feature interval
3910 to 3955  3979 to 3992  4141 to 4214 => -4.5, 20.3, 36.8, 23.9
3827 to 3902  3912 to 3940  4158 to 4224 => 3.4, 17.6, 37.4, 21.3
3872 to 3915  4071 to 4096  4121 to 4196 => -4.4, 21.6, 36.5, 32.3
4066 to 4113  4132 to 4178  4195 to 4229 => 1.3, 36.7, 38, 37.4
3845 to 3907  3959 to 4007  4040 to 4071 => 2.8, 19.1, 35.5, 28.9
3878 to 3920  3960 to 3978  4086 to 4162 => 6.3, 22.7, 36.8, 27.1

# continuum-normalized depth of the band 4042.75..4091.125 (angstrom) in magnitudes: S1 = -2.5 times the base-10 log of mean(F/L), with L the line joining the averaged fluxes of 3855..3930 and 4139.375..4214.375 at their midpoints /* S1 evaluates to -0.192 mag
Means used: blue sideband 20.4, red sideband 36.8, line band 36.3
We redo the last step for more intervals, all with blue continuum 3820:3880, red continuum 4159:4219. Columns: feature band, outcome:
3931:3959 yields 0.106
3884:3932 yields -0.132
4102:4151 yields -0.100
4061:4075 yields -0.157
